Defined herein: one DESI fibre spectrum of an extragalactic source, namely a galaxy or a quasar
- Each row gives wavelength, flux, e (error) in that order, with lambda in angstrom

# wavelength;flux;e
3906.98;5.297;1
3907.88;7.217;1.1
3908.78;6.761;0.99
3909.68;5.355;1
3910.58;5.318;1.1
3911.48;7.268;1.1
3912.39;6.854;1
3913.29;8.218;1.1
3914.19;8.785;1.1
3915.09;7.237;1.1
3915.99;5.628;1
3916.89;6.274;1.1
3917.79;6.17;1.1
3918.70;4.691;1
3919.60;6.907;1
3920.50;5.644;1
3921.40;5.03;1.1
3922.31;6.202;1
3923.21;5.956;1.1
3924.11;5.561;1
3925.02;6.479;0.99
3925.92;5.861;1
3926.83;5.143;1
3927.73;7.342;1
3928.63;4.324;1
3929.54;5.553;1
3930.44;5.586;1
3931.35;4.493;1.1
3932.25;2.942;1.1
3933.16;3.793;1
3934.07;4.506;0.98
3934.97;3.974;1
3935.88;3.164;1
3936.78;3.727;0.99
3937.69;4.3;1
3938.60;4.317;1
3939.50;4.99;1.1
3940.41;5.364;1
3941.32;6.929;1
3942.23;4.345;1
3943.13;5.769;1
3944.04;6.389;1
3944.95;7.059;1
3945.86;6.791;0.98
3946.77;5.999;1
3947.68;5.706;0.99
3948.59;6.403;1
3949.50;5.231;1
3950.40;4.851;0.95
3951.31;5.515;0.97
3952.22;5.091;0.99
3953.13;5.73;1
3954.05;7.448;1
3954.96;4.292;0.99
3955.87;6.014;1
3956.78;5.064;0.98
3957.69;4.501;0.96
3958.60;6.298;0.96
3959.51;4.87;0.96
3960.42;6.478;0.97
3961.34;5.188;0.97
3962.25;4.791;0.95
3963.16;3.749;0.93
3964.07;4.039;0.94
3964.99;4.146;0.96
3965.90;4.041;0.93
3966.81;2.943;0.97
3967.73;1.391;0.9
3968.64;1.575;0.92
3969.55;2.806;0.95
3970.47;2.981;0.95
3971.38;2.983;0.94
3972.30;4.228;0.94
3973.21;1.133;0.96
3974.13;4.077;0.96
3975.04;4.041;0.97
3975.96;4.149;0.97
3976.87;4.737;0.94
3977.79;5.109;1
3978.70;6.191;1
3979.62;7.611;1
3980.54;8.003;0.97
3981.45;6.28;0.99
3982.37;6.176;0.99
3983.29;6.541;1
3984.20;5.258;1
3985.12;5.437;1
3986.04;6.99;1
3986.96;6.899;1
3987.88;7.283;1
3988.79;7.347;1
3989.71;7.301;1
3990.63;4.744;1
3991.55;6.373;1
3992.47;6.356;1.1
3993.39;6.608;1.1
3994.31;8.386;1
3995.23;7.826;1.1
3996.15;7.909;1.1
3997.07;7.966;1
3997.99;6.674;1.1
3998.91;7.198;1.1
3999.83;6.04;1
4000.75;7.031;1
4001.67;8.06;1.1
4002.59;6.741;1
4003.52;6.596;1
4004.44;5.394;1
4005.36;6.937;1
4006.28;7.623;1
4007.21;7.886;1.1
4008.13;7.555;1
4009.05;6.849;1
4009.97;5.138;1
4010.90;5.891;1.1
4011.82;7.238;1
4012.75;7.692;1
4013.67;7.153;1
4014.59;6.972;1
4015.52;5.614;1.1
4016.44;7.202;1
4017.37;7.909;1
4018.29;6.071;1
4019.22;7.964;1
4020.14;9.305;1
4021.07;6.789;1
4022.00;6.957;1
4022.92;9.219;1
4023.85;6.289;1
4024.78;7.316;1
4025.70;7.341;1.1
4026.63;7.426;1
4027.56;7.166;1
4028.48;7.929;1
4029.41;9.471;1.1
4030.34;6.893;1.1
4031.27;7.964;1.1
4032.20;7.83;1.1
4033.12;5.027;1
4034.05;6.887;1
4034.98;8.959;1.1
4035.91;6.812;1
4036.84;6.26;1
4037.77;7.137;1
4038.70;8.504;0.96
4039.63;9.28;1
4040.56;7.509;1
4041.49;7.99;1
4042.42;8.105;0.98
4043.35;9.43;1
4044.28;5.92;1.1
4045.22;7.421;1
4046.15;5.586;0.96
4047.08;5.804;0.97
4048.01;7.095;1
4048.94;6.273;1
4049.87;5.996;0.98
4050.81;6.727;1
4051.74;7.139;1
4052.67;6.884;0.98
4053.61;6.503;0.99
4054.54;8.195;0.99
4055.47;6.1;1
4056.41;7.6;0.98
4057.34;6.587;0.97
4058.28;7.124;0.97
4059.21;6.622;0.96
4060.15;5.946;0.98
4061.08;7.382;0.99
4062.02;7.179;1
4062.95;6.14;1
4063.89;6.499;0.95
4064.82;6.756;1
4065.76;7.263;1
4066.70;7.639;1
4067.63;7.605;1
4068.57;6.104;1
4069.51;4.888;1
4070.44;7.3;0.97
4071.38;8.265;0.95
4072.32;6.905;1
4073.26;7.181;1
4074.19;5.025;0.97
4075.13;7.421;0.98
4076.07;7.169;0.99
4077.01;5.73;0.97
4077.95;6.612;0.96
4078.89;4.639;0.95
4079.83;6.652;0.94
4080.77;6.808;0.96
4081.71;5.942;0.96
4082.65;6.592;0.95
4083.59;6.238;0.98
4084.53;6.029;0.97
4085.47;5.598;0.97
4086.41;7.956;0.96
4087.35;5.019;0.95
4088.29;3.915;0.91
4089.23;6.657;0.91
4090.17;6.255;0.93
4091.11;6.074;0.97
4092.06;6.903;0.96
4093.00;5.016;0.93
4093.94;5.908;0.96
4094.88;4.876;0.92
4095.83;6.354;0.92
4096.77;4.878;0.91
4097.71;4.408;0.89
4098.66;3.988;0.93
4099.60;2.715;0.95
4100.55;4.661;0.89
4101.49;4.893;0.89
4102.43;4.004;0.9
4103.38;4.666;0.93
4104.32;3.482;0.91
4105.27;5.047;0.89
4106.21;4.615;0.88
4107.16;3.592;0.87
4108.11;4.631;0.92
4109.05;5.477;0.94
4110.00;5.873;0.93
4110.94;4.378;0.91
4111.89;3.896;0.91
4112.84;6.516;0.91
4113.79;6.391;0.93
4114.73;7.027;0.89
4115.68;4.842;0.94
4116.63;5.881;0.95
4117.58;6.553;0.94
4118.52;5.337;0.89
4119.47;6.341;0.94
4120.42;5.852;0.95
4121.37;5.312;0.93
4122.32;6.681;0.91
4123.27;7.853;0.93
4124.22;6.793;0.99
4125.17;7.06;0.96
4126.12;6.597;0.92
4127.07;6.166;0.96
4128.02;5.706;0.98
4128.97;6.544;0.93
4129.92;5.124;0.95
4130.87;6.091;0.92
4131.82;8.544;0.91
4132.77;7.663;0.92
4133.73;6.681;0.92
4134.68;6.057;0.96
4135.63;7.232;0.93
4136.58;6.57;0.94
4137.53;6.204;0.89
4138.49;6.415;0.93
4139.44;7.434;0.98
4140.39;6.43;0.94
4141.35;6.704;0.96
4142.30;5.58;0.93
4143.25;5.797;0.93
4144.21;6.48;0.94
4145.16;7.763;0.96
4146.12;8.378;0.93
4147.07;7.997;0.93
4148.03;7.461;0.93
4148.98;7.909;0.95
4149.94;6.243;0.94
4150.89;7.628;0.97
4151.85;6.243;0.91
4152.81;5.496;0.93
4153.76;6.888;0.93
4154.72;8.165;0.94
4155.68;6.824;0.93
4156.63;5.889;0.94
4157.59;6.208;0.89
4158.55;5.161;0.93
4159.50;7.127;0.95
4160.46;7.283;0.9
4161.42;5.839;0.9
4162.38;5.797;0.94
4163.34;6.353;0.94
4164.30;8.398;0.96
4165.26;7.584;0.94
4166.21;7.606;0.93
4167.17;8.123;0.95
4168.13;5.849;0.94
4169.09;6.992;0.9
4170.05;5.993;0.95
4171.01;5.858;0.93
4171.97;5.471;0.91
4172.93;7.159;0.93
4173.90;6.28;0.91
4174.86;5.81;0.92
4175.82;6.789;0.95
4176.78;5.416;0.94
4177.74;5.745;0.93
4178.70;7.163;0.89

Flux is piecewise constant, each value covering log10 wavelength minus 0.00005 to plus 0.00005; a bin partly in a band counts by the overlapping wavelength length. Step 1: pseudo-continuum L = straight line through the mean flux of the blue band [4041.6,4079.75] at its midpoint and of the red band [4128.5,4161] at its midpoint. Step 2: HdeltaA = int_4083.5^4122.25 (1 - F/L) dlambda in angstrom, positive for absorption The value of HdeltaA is 8.3 angstrom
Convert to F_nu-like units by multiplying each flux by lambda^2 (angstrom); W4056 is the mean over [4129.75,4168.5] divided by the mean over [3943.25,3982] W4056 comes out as 1.5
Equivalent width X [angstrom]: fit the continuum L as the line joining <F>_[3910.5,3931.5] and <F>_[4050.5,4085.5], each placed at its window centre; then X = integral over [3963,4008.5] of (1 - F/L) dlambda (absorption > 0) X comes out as 4.73 angstrom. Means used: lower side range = 6.14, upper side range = 6.67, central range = 5.72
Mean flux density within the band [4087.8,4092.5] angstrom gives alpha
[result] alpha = 5.95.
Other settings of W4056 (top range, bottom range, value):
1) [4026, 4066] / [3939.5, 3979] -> 1.56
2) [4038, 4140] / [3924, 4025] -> 1.14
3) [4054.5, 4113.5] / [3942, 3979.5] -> 1.32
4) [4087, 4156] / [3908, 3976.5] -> 1.28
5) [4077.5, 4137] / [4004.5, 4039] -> 0.83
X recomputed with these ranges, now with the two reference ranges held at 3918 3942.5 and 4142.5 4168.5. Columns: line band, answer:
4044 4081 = -3.1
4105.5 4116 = 2.1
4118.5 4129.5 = 0.4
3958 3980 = 5.1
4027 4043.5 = -4.9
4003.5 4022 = -4.0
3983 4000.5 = -3.8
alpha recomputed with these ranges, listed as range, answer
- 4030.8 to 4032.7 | 7.85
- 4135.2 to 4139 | 6.61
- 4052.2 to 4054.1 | 6.72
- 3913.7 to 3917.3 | 7.01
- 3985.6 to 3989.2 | 7.14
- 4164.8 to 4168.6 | 7.31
